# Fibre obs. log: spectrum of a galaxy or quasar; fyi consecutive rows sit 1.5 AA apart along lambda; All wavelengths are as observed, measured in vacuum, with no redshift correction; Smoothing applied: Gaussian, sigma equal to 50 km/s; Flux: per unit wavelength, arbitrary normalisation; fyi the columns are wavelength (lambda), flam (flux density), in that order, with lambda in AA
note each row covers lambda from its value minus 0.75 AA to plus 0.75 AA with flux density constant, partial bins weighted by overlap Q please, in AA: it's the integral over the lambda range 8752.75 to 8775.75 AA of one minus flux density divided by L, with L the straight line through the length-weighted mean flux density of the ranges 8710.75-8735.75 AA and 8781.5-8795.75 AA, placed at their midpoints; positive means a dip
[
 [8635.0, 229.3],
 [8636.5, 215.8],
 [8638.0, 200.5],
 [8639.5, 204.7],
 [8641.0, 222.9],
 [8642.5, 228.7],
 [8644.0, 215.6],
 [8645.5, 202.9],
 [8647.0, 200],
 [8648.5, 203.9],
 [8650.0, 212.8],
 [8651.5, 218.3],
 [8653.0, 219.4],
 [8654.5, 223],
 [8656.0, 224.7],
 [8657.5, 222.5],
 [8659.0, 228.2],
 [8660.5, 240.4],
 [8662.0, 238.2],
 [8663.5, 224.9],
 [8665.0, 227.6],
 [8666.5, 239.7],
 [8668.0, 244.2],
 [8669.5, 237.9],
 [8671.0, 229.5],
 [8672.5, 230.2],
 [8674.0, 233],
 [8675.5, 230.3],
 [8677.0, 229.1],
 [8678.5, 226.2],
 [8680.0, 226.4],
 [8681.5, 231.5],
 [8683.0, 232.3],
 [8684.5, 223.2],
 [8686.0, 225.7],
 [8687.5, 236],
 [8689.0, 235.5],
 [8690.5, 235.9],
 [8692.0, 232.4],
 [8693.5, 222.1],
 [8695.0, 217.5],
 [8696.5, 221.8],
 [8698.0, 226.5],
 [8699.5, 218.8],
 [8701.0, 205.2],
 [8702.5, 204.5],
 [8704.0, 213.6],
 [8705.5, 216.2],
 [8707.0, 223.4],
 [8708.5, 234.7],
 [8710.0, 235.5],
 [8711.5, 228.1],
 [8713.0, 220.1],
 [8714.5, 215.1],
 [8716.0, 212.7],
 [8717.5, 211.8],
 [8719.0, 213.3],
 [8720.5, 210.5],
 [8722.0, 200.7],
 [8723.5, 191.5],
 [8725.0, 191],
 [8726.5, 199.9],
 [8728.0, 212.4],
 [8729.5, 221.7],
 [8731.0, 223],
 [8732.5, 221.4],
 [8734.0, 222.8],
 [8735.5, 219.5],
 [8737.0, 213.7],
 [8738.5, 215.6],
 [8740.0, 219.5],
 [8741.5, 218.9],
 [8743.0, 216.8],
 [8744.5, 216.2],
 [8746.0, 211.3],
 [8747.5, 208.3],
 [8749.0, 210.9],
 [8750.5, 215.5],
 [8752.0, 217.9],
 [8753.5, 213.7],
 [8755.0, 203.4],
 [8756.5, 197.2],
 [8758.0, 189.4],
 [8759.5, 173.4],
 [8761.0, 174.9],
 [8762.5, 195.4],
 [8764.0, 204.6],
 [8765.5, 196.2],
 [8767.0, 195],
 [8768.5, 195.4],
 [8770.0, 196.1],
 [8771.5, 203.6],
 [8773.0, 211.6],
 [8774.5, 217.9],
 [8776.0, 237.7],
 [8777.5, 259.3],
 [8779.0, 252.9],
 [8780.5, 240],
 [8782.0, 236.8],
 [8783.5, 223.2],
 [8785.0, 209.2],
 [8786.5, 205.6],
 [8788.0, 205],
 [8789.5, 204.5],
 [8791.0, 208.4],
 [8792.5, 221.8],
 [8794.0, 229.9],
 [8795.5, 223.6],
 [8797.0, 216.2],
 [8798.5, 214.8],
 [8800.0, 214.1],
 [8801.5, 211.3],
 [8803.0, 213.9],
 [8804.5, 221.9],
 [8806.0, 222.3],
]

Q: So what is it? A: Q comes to 1.7 AA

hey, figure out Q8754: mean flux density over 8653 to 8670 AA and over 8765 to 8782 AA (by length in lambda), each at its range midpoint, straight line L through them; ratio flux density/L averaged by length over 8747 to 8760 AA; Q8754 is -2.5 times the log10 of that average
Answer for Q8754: 0.09 mag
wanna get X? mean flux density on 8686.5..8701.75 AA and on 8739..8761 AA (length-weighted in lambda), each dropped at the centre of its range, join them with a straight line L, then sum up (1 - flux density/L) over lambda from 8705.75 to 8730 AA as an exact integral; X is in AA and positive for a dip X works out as 0.4 AA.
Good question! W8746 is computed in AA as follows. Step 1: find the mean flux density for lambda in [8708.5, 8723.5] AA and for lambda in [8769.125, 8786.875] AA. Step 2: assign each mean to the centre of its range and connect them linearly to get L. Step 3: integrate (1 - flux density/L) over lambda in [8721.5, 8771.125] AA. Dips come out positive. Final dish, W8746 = 3.2 AA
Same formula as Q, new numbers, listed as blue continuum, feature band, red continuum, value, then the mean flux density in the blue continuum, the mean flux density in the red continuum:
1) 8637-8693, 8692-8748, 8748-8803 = 0.7 AA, 225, 212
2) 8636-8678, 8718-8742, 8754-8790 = 0.3 AA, 223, 210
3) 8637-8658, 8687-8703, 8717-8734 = -0.9 AA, 214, 209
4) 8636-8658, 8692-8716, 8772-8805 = -0.3 AA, 214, 222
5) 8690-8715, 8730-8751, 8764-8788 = 0.3 AA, 222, 218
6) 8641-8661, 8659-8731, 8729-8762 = -2.8 AA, 218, 210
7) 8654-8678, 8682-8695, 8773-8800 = 0.0 AA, 231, 223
